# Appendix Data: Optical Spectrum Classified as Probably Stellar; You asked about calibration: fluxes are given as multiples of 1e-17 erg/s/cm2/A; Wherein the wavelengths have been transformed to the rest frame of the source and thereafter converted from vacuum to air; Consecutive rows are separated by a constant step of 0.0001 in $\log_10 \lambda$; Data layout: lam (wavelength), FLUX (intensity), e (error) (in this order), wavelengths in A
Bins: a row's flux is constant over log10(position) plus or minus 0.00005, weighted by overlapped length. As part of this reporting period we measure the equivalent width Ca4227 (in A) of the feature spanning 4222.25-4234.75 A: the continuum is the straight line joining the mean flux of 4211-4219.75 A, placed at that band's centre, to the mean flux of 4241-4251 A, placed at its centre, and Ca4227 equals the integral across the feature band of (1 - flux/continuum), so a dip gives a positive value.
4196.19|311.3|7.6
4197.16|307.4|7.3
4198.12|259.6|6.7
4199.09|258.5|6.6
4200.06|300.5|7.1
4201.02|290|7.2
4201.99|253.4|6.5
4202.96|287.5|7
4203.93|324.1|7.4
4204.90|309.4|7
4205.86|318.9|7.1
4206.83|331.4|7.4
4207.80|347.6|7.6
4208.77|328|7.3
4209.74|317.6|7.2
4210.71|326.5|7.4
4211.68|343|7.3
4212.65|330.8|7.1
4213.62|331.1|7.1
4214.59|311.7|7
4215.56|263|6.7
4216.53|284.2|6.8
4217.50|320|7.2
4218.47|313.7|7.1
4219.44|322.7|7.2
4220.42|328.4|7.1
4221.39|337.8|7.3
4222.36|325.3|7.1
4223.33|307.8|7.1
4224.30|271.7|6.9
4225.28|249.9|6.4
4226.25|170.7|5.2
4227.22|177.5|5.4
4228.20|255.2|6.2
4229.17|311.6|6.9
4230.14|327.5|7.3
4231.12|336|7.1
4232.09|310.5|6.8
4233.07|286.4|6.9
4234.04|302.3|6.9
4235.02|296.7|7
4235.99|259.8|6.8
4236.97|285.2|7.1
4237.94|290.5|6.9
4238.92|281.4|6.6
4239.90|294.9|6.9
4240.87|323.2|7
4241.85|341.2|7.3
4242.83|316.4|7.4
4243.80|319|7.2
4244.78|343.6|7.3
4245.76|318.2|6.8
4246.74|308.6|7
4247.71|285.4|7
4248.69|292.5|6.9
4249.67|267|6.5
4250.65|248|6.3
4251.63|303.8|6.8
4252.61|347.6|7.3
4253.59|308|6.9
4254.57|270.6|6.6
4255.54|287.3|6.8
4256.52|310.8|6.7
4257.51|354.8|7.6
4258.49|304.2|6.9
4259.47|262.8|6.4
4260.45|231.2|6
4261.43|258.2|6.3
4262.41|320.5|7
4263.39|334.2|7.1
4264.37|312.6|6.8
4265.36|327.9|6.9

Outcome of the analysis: 1.28 A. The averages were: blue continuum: 314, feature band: 278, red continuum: 305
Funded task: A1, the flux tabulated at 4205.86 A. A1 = 318.9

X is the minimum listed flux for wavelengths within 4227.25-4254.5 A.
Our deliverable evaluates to 248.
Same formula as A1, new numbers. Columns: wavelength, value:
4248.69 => 292.5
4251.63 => 303.8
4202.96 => 287.5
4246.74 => 308.6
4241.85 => 341.2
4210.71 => 326.5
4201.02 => 290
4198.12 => 259.6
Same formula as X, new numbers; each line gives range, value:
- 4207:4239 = 170.7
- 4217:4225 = 271.7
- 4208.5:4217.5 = 263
